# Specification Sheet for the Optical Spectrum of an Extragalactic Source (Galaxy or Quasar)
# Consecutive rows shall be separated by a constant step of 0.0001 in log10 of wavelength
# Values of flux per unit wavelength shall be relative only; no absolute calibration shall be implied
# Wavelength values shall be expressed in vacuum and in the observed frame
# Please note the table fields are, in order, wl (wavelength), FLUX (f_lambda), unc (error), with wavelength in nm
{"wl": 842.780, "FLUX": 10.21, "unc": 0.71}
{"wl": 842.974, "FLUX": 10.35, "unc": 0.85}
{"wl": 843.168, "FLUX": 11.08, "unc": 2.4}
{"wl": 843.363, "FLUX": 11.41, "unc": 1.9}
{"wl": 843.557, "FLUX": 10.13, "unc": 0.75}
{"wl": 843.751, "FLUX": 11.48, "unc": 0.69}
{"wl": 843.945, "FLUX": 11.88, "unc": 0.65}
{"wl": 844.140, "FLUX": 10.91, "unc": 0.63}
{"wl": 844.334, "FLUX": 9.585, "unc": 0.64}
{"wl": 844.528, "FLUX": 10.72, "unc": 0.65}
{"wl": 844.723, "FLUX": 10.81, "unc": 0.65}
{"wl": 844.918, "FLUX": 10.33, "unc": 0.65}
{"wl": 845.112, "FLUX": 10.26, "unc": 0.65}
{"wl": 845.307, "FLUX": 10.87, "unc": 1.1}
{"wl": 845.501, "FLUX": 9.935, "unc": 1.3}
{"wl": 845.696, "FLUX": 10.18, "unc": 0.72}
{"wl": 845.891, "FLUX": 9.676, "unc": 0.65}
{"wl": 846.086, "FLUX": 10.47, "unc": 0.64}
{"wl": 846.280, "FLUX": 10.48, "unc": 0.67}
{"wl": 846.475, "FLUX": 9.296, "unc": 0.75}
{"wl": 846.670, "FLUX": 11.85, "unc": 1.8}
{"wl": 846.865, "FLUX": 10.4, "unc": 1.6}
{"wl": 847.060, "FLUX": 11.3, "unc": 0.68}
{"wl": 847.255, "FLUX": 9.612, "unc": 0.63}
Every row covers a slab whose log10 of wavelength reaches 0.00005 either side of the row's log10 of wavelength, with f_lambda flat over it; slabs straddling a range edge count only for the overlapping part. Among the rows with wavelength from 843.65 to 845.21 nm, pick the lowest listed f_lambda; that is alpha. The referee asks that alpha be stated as 9.585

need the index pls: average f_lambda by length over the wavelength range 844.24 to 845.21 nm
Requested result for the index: 10.3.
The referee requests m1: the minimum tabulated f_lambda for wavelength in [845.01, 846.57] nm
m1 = 9.296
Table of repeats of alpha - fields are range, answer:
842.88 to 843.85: 10.13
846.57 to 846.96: 10.4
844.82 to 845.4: 10.26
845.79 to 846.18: 9.676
